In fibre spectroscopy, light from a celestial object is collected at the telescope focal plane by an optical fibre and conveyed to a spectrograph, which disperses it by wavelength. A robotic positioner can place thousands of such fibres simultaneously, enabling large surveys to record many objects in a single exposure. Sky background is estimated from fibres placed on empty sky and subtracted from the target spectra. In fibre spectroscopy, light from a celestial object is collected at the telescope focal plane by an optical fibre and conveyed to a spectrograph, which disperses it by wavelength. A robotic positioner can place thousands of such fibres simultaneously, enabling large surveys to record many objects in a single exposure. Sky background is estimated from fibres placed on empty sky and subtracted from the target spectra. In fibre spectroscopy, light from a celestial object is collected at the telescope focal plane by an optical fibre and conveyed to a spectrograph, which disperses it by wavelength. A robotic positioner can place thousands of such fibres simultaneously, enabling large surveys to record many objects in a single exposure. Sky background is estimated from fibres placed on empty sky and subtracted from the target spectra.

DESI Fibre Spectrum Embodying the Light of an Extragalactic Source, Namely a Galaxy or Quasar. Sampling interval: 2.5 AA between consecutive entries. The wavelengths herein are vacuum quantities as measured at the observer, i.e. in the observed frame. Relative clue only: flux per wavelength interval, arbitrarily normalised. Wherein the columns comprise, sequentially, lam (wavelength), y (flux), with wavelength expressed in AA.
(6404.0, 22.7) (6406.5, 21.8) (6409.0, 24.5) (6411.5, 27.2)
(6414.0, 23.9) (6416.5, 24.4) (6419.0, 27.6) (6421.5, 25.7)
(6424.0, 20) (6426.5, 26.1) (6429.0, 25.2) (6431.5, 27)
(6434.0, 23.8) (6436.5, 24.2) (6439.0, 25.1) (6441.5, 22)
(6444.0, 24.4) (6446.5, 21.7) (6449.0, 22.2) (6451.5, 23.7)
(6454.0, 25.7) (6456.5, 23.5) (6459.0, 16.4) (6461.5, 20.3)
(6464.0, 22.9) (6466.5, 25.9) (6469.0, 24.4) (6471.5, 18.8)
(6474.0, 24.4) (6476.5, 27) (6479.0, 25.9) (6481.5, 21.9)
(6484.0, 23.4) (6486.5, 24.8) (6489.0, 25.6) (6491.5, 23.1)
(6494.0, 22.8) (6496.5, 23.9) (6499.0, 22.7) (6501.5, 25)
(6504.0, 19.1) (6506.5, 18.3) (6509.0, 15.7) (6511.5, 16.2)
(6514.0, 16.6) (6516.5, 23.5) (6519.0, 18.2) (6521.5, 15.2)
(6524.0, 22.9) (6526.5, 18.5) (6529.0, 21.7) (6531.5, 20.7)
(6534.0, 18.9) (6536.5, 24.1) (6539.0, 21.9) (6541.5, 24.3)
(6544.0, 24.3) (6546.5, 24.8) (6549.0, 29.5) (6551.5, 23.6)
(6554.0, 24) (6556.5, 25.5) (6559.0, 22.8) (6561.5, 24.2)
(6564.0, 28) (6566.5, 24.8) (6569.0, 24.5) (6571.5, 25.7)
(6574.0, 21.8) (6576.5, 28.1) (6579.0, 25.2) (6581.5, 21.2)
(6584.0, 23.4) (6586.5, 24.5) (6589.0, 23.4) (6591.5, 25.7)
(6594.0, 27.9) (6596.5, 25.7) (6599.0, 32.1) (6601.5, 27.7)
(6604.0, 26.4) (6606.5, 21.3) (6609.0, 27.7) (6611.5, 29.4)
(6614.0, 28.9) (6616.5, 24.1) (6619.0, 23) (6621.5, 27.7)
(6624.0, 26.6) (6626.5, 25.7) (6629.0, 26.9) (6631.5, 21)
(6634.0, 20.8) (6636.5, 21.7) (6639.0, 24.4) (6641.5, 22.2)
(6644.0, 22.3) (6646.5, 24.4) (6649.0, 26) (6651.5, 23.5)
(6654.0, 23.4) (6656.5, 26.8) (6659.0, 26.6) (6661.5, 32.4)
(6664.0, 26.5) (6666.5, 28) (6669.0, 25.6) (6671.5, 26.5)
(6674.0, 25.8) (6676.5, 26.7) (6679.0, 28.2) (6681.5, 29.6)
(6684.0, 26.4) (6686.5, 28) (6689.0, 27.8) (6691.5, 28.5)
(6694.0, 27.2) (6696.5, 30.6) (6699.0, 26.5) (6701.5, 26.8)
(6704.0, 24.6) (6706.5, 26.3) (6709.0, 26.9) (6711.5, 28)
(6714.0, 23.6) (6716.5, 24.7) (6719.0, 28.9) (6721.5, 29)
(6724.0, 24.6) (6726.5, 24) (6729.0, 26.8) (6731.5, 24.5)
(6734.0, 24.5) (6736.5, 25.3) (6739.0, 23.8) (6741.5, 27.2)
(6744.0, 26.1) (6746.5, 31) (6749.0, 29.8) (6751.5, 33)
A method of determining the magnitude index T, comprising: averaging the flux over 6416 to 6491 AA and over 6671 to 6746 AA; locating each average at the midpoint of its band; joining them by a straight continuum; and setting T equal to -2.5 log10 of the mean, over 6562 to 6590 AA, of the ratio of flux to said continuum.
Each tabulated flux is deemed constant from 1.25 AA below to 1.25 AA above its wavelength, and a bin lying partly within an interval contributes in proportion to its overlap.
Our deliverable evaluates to 0.02 mag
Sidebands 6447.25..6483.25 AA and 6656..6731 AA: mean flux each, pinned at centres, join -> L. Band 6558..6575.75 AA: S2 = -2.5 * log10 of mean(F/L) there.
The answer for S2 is 0.01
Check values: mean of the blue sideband 23.1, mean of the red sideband 27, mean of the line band 24.7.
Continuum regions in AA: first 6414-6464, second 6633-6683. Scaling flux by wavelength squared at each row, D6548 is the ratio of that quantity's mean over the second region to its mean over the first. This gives 1.16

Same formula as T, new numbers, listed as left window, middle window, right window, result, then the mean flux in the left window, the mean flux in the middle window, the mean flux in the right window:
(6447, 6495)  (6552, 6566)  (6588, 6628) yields 0.02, 23.3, 24.8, 26.5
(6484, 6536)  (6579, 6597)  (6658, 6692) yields -0.02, 20.8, 24.5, 27.6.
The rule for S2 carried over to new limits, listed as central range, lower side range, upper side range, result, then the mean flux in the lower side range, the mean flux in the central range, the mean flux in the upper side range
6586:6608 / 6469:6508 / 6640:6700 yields -0.04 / 23.1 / 26.1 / 26.6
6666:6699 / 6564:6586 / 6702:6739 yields -0.09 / 24.6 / 27.6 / 25.8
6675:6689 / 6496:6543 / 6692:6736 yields -0.10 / 20.4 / 27.7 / 26.3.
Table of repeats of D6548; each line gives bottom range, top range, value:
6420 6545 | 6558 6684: 1.19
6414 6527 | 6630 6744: 1.23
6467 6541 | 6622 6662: 1.19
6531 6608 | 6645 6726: 1.12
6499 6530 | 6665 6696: 1.49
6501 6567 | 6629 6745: 1.24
